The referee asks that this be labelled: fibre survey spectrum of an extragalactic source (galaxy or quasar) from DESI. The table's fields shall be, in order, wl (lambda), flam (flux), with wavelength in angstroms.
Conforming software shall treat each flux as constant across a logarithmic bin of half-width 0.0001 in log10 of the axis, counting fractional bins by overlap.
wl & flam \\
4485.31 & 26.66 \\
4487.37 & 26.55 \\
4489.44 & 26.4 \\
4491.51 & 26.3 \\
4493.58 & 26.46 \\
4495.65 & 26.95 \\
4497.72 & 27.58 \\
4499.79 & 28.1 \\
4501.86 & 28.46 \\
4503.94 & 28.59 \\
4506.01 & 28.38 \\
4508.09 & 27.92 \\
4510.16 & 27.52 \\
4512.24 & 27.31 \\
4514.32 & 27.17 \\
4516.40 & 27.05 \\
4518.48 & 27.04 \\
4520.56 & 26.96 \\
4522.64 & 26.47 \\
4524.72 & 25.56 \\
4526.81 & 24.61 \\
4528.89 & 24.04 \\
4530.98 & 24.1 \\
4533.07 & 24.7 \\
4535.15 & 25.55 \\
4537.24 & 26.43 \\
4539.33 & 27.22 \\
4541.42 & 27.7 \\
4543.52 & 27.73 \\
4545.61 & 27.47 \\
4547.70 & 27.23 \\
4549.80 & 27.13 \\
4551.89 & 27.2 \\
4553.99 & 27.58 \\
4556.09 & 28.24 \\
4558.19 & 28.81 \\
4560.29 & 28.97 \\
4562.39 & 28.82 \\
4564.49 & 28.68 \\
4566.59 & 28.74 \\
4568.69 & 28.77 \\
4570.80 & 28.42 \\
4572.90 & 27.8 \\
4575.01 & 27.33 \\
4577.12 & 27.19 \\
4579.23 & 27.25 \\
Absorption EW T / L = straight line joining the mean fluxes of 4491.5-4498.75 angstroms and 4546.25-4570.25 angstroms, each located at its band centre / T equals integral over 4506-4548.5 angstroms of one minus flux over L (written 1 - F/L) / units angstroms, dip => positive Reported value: 1.6 angstroms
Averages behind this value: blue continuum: 26.9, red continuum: 28.2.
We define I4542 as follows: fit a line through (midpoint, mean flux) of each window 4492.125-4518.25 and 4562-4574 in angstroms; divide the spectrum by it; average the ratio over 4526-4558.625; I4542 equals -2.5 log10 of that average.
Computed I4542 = 0.06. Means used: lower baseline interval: 27.6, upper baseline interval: 28.5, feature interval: 26.6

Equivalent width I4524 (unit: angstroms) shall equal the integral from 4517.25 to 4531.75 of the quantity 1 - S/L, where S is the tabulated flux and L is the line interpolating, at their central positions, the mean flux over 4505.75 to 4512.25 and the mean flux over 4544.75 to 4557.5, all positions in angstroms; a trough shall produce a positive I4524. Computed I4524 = 1.1 angstroms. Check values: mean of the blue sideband 27.8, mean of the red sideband 27.5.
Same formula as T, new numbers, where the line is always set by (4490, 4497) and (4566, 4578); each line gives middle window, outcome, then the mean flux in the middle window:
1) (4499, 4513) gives -0.6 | 28.1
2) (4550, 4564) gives -0.2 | 28.2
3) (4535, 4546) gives 0.1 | 27.1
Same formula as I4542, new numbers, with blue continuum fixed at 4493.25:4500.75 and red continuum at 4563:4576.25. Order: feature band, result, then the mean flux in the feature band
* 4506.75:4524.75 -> 0.019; 27.1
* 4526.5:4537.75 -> 0.121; 24.9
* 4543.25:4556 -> 0.023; 27.4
